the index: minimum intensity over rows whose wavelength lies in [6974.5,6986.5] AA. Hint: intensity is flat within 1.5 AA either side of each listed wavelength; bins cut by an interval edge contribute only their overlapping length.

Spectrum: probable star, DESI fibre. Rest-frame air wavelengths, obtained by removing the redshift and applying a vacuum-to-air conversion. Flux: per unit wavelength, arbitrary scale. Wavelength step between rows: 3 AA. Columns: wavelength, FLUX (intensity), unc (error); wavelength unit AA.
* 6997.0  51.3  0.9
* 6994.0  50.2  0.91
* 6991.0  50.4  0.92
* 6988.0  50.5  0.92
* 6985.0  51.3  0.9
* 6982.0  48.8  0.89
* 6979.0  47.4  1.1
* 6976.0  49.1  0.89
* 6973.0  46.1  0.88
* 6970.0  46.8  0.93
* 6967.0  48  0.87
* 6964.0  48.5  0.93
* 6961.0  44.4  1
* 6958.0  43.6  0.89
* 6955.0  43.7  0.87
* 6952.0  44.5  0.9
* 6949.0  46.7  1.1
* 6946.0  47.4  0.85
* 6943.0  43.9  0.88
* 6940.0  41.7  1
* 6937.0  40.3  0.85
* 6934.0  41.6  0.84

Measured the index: 47.4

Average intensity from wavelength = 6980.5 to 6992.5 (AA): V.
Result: 50.2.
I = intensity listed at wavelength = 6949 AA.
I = 46.7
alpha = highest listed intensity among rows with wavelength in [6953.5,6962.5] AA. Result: 44.4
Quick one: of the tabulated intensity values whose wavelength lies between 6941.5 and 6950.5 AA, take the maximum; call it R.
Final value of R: 47.4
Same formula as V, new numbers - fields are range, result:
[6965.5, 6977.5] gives 47.5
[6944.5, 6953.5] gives 46.2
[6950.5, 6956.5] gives 44.1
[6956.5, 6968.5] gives 46.1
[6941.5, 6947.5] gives 45.6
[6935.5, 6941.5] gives 41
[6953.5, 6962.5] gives 43.9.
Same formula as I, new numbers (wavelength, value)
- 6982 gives 48.8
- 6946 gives 47.4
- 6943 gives 43.9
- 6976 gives 49.1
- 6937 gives 40.3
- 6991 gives 50.4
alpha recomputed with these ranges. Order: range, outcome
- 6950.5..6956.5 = 44.5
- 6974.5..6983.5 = 49.1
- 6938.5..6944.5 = 43.9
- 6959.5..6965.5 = 48.5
